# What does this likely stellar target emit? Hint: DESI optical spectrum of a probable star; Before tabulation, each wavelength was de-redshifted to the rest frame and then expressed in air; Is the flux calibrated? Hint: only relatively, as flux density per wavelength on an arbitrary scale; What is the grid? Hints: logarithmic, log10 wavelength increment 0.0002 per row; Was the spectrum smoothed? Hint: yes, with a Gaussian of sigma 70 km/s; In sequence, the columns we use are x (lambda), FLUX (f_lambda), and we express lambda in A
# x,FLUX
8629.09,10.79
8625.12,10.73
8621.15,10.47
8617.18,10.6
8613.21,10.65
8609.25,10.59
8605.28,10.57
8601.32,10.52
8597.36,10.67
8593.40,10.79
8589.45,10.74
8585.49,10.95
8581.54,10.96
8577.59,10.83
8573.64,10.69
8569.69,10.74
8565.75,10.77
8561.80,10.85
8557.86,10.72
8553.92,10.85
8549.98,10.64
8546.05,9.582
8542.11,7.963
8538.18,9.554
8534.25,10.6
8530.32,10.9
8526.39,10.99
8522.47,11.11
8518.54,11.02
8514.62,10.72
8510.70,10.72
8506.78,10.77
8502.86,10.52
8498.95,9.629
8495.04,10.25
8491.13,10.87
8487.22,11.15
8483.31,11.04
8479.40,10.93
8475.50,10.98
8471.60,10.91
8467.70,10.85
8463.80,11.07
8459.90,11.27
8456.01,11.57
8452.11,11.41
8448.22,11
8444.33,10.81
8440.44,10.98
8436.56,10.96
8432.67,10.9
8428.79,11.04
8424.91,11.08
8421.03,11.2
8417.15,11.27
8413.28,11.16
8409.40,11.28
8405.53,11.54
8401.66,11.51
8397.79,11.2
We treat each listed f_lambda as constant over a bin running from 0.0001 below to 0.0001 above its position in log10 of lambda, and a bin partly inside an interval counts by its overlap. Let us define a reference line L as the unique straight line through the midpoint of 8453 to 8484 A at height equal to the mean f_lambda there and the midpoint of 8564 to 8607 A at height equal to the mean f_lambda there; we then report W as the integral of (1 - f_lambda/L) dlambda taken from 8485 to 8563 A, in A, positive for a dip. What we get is 3.3 A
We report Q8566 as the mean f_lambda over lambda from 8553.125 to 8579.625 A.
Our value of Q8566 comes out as 10.8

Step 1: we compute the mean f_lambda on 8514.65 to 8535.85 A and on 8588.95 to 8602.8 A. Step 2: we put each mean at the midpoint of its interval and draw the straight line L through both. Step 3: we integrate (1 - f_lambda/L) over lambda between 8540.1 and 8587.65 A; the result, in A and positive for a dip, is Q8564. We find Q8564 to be 1.4 A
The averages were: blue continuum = 10.9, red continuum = 10.7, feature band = 10.5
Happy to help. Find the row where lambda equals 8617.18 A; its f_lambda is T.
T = 10.6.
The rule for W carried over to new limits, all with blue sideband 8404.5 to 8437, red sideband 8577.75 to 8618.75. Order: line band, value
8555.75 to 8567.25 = 0.0 A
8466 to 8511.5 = 1.1 A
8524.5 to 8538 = 0.3 A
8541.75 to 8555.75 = 1.1 A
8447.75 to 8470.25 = -0.3 A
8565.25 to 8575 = 0.0 A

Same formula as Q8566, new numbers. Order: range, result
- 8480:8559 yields 10.5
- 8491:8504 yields 10.2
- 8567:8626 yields 10.7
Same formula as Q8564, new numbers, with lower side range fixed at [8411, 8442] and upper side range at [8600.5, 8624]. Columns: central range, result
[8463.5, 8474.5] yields 0.0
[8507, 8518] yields 0.1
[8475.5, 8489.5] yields -0.1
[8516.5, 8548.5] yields 1.7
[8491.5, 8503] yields 0.8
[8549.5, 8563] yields -0.1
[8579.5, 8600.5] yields -0.3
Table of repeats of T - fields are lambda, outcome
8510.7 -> 10.72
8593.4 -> 10.79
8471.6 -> 10.91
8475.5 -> 10.98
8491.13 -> 10.87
